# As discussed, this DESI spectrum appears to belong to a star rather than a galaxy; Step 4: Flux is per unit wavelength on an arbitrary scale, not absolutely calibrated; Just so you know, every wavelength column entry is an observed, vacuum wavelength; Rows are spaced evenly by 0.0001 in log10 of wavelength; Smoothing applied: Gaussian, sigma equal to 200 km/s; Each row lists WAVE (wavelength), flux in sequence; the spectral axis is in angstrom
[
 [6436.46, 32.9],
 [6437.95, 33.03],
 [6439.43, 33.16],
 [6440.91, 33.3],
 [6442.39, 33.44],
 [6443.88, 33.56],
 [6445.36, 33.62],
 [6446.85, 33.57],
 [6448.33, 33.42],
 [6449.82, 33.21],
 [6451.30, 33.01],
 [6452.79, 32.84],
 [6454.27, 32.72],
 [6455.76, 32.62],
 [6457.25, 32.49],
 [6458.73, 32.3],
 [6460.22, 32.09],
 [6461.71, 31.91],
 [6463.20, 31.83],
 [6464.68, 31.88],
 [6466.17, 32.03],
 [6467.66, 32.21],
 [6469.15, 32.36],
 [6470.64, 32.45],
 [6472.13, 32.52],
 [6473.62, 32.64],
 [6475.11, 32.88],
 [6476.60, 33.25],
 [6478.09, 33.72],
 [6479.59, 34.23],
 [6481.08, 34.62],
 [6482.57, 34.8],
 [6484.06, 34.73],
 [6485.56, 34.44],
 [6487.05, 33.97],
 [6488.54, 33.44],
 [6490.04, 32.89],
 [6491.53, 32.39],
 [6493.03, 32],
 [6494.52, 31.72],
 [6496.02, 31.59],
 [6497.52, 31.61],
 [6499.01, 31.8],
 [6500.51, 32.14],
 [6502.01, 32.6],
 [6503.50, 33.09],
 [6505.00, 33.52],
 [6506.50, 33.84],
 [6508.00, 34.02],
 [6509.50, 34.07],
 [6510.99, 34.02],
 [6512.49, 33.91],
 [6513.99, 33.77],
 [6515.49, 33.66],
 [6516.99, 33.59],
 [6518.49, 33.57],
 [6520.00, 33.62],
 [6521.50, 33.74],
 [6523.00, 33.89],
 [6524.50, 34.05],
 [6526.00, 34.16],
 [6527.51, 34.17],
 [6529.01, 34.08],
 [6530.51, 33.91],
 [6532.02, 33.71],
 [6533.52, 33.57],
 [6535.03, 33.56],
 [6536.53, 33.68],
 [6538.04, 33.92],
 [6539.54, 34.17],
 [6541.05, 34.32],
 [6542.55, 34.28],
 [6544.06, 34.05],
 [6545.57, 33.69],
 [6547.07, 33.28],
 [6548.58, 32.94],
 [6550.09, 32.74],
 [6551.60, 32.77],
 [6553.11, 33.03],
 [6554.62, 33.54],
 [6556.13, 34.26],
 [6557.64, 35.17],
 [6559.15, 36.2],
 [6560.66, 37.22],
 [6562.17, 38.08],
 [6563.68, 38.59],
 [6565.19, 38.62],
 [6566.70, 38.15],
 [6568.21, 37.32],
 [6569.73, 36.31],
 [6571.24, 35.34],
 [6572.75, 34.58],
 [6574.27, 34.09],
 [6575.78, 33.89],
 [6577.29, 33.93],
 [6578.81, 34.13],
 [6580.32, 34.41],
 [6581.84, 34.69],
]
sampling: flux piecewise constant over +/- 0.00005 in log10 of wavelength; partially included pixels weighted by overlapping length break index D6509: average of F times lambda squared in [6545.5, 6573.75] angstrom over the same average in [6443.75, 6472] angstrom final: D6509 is 1.12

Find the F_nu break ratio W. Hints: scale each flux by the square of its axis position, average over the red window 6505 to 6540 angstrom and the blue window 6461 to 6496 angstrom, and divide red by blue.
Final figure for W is 1.0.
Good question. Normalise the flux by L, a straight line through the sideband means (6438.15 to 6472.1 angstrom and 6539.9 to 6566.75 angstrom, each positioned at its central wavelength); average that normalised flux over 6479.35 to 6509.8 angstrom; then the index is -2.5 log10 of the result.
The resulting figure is 0.01 mag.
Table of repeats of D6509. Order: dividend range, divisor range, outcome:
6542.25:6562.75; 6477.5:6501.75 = 1.06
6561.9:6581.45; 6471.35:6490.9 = 1.09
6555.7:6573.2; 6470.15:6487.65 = 1.12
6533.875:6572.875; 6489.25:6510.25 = 1.09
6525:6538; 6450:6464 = 1.07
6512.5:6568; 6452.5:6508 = 1.07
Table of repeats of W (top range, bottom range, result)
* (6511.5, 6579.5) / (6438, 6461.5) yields 1.08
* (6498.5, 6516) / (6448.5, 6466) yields 1.04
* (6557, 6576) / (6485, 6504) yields 1.15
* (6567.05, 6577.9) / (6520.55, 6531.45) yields 1.05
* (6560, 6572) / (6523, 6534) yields 1.12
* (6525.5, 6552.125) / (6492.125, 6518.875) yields 1.03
